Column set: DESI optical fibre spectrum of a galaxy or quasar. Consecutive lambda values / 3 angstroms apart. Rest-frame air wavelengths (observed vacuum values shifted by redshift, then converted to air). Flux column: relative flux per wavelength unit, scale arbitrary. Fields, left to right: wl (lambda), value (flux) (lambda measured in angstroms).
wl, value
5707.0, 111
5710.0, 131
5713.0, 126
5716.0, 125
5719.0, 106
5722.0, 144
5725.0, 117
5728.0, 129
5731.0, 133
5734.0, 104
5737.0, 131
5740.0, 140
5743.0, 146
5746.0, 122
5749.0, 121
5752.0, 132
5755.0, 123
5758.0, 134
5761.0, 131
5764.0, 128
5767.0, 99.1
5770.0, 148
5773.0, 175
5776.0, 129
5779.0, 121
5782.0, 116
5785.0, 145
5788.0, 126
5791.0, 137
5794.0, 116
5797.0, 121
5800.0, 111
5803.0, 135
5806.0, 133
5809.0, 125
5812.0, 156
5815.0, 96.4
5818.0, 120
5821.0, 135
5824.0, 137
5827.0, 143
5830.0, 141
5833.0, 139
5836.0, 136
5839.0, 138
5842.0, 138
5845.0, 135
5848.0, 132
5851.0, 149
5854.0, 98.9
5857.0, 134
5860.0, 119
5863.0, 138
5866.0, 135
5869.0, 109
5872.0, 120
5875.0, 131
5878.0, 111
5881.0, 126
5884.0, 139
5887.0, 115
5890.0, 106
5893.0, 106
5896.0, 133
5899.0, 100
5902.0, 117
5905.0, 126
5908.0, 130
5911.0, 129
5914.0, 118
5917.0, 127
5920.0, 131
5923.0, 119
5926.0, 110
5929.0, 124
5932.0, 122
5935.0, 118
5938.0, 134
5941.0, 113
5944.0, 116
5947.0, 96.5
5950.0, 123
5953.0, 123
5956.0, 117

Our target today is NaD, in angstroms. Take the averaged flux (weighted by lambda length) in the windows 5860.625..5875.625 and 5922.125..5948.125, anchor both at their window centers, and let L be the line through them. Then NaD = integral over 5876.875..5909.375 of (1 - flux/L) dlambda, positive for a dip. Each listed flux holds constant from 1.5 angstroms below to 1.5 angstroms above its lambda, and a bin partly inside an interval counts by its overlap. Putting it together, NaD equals 0.9 angstroms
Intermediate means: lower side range 126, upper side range 117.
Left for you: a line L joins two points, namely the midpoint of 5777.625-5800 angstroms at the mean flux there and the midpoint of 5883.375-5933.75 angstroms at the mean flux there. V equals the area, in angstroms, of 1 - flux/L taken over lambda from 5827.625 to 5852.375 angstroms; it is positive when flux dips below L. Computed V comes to -3.1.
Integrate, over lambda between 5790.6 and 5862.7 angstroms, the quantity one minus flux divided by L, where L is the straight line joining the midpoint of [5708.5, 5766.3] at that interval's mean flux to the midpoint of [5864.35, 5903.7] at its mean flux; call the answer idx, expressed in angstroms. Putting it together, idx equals -4.7 angstroms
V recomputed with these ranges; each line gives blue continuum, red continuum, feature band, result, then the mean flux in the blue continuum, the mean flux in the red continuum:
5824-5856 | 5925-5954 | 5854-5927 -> 2.71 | 135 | 118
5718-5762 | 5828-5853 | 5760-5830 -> 1.72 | 128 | 138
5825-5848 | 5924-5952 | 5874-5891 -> 0.96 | 138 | 118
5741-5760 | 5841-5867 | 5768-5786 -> -1.04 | 130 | 131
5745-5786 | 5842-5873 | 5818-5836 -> -1.22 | 130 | 128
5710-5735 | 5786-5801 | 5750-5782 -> -1.96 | 124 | 123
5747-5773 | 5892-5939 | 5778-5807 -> 0.43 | 130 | 122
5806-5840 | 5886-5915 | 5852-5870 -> 0.33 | 133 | 118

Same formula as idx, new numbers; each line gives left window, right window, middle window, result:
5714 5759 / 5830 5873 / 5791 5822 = 0.9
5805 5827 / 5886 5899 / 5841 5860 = -1.2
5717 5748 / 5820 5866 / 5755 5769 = 0.5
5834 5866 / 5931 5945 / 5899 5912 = 0.3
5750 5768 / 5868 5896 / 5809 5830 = -1.6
